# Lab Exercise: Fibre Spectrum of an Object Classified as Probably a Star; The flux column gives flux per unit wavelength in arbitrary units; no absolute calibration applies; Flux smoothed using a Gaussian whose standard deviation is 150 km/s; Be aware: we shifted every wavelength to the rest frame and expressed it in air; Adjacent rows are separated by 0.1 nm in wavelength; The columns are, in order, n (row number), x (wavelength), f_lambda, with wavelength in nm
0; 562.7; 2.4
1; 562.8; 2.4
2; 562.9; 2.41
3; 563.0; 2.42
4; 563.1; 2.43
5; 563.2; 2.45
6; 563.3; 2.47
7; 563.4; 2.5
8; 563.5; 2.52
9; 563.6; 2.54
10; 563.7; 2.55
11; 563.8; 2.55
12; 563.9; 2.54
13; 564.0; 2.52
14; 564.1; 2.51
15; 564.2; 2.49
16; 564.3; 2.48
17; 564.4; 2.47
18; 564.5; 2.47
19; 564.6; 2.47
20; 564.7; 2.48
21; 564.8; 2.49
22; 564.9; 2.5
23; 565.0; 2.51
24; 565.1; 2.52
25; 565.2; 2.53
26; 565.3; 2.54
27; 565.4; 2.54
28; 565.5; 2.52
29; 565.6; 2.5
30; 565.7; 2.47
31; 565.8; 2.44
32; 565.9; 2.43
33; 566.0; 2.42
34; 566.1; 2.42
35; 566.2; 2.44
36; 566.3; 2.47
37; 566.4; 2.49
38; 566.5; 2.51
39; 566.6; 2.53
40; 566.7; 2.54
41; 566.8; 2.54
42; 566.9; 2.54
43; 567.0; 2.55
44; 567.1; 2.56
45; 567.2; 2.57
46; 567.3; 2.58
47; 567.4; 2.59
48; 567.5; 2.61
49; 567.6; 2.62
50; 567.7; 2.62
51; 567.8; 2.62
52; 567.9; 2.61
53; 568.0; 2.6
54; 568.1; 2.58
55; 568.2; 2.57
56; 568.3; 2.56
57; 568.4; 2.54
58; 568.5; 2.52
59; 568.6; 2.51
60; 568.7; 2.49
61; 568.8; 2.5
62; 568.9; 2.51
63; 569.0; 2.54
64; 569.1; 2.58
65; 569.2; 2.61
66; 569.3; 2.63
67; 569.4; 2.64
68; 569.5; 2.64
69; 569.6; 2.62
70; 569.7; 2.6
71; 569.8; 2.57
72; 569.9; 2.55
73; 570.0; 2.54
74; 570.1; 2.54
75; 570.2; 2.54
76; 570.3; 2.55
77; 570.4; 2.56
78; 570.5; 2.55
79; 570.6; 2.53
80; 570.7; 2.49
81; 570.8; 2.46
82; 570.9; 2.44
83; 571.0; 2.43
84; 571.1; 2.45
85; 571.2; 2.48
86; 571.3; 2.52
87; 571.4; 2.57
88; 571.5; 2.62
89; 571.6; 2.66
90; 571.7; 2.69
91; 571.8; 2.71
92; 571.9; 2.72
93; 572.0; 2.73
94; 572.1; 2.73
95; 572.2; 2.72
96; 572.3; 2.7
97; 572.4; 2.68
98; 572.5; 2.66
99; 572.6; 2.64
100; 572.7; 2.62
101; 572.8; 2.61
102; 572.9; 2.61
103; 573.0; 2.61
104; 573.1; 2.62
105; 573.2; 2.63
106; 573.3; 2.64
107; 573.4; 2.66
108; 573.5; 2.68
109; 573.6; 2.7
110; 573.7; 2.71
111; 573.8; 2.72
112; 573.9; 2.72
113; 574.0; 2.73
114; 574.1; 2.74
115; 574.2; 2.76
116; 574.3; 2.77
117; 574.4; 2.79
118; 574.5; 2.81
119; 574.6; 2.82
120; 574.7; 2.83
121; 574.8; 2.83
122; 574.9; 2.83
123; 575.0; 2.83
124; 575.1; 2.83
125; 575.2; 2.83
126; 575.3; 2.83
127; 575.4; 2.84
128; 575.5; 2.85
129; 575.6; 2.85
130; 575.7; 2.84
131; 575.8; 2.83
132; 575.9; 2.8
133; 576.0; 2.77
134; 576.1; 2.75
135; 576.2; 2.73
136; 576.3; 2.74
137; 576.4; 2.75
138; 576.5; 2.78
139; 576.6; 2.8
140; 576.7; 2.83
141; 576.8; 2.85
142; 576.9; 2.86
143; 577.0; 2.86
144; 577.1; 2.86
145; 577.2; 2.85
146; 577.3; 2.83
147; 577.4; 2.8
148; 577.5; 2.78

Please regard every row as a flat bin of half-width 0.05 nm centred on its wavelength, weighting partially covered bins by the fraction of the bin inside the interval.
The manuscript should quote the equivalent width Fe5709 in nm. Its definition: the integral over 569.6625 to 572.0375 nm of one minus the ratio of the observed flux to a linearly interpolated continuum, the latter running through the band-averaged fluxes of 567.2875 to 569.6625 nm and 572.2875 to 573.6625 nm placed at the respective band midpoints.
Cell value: 0.05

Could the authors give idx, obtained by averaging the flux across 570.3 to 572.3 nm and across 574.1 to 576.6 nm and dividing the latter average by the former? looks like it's 1.08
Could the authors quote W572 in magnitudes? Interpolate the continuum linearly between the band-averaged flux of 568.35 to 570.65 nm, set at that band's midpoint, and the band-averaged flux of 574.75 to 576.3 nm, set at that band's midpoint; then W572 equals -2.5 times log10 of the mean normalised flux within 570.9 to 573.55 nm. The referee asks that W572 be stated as 0.02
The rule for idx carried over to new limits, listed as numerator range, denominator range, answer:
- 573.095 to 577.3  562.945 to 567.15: 1.11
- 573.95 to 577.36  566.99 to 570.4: 1.09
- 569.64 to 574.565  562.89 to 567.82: 1.05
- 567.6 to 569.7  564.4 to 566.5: 1.04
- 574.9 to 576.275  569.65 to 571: 1.11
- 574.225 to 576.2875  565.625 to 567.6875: 1.12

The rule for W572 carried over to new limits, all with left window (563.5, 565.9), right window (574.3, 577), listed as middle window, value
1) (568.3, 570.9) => 0.038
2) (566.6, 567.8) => 0.000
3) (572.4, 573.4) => 0.042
